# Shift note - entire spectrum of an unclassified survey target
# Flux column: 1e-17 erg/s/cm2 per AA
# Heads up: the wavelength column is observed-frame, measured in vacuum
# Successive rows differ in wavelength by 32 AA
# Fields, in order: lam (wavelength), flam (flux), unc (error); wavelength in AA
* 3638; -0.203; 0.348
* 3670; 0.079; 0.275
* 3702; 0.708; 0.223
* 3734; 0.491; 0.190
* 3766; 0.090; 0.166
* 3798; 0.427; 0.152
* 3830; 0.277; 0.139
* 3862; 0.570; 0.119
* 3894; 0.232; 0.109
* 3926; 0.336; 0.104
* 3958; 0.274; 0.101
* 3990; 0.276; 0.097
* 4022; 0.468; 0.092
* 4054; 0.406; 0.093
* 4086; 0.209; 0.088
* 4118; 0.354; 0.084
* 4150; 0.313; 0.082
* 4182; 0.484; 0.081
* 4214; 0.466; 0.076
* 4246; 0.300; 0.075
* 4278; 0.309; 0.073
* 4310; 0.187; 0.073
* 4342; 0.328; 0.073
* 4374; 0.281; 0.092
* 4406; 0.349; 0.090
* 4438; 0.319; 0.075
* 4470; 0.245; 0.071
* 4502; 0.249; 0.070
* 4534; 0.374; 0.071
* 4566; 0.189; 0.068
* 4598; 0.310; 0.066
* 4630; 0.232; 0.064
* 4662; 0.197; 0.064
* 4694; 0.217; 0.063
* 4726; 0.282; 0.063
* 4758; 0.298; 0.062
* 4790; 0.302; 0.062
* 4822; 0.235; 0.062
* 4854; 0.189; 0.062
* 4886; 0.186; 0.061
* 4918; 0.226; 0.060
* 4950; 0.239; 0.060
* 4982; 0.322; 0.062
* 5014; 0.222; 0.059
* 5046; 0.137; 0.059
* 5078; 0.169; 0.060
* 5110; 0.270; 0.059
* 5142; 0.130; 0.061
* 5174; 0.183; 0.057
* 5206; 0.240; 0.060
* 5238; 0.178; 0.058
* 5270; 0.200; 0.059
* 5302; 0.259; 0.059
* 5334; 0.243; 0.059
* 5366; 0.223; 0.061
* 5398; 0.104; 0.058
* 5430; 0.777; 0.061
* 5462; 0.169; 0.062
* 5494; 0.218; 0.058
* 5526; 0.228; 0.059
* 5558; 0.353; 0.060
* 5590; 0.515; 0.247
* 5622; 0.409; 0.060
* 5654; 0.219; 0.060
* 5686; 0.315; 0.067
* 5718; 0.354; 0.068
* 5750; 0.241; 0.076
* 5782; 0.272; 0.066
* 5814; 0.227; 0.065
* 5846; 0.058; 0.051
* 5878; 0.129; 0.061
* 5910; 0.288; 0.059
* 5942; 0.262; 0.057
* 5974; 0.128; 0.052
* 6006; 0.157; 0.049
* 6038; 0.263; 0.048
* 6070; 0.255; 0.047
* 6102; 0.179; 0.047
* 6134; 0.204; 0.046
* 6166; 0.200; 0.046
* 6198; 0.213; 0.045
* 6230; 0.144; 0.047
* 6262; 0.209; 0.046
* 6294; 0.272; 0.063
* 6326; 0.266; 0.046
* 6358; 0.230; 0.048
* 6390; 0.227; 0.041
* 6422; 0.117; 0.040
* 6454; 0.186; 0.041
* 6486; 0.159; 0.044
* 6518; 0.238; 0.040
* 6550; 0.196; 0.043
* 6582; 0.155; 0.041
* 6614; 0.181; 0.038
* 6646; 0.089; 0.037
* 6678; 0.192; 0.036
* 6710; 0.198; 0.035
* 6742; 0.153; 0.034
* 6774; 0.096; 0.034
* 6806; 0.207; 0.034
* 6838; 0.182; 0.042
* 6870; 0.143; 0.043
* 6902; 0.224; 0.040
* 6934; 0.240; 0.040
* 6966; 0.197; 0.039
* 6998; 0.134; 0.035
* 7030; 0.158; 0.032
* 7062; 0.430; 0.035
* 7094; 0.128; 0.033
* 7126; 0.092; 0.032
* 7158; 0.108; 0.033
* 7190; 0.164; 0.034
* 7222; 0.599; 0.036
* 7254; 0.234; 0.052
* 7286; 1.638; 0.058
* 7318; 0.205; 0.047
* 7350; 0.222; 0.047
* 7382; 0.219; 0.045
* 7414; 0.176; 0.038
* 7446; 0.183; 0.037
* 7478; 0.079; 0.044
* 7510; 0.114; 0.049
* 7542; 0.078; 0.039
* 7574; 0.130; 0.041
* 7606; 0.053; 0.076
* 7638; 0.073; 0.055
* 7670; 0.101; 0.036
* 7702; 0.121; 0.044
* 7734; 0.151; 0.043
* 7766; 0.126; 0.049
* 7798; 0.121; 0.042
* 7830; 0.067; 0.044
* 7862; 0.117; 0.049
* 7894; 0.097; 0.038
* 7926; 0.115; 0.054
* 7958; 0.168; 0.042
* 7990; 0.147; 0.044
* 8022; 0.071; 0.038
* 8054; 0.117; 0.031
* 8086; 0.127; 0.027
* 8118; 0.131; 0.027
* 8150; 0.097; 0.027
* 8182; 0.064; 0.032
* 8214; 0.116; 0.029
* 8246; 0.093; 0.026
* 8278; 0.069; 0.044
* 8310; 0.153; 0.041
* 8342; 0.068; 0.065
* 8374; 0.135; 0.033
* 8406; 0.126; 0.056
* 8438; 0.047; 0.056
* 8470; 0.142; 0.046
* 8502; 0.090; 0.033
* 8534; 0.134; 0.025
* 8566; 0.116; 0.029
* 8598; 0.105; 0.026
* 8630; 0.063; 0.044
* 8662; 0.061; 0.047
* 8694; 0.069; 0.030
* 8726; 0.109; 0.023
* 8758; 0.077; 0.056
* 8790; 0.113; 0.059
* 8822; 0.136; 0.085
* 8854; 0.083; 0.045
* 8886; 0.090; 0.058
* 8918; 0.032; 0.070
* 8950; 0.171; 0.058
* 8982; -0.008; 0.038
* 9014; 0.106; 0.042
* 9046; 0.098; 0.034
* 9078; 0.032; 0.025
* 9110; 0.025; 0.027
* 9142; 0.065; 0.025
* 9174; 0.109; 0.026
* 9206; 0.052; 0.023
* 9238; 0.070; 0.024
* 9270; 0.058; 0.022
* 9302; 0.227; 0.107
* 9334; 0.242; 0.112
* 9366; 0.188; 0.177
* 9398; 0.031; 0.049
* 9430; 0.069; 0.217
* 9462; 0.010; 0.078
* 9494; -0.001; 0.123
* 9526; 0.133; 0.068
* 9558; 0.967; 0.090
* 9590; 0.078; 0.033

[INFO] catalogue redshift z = 0.454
